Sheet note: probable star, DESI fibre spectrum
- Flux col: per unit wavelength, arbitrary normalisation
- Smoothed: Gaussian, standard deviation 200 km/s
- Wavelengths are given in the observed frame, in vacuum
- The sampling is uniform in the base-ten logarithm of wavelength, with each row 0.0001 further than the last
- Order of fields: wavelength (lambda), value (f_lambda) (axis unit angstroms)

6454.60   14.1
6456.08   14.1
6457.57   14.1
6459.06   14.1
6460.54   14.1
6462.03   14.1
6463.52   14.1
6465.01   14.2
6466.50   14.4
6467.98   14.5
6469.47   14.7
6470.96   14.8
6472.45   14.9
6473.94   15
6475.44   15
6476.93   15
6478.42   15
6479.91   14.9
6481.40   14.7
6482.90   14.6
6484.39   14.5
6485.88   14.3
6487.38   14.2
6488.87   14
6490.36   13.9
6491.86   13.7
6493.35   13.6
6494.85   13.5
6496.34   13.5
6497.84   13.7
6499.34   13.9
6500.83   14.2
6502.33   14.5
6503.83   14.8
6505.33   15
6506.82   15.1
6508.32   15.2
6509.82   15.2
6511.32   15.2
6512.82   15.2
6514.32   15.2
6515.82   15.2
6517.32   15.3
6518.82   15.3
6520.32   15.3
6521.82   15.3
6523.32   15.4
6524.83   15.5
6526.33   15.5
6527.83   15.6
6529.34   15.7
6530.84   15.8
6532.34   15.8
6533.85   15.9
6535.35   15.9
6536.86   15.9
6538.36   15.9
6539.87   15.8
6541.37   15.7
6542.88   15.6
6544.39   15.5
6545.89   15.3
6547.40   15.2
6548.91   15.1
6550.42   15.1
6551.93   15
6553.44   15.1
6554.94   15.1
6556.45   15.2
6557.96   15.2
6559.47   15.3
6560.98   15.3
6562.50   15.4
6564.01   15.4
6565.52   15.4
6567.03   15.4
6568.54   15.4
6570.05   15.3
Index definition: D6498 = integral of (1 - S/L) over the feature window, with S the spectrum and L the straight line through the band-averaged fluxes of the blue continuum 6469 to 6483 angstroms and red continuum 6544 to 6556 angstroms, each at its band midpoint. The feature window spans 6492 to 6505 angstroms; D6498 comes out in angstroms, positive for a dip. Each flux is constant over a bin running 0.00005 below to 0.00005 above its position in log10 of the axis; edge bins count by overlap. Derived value 0.8 angstroms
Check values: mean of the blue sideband 14.9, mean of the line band 14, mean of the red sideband 15.2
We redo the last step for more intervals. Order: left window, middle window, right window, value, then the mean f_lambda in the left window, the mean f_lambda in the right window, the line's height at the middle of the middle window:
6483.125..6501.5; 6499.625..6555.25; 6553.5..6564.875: -2.63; 13.9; 15.3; 14.6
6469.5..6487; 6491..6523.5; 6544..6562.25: 0.55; 14.8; 15.2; 14.9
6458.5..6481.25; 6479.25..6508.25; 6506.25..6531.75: 1.37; 14.6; 15.4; 15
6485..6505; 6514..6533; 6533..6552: -0.67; 14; 15.5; 14.9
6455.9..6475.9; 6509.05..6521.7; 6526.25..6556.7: -0.08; 14.4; 15.5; 15.1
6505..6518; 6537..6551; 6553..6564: -0.24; 15.2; 15.2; 15.2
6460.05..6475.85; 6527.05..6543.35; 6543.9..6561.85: -0.79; 14.5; 15.2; 15.1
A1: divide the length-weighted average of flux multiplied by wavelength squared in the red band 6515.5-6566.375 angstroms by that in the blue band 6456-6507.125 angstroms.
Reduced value 1.1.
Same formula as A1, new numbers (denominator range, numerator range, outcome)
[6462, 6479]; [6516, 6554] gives 1.08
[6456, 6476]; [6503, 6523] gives 1.07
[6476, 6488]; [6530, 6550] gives 1.09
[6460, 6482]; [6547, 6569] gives 1.07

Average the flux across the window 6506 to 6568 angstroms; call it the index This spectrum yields 15.4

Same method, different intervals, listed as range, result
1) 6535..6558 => 15.4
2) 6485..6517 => 14.4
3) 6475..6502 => 14.2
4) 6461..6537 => 14.8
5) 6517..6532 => 15.5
